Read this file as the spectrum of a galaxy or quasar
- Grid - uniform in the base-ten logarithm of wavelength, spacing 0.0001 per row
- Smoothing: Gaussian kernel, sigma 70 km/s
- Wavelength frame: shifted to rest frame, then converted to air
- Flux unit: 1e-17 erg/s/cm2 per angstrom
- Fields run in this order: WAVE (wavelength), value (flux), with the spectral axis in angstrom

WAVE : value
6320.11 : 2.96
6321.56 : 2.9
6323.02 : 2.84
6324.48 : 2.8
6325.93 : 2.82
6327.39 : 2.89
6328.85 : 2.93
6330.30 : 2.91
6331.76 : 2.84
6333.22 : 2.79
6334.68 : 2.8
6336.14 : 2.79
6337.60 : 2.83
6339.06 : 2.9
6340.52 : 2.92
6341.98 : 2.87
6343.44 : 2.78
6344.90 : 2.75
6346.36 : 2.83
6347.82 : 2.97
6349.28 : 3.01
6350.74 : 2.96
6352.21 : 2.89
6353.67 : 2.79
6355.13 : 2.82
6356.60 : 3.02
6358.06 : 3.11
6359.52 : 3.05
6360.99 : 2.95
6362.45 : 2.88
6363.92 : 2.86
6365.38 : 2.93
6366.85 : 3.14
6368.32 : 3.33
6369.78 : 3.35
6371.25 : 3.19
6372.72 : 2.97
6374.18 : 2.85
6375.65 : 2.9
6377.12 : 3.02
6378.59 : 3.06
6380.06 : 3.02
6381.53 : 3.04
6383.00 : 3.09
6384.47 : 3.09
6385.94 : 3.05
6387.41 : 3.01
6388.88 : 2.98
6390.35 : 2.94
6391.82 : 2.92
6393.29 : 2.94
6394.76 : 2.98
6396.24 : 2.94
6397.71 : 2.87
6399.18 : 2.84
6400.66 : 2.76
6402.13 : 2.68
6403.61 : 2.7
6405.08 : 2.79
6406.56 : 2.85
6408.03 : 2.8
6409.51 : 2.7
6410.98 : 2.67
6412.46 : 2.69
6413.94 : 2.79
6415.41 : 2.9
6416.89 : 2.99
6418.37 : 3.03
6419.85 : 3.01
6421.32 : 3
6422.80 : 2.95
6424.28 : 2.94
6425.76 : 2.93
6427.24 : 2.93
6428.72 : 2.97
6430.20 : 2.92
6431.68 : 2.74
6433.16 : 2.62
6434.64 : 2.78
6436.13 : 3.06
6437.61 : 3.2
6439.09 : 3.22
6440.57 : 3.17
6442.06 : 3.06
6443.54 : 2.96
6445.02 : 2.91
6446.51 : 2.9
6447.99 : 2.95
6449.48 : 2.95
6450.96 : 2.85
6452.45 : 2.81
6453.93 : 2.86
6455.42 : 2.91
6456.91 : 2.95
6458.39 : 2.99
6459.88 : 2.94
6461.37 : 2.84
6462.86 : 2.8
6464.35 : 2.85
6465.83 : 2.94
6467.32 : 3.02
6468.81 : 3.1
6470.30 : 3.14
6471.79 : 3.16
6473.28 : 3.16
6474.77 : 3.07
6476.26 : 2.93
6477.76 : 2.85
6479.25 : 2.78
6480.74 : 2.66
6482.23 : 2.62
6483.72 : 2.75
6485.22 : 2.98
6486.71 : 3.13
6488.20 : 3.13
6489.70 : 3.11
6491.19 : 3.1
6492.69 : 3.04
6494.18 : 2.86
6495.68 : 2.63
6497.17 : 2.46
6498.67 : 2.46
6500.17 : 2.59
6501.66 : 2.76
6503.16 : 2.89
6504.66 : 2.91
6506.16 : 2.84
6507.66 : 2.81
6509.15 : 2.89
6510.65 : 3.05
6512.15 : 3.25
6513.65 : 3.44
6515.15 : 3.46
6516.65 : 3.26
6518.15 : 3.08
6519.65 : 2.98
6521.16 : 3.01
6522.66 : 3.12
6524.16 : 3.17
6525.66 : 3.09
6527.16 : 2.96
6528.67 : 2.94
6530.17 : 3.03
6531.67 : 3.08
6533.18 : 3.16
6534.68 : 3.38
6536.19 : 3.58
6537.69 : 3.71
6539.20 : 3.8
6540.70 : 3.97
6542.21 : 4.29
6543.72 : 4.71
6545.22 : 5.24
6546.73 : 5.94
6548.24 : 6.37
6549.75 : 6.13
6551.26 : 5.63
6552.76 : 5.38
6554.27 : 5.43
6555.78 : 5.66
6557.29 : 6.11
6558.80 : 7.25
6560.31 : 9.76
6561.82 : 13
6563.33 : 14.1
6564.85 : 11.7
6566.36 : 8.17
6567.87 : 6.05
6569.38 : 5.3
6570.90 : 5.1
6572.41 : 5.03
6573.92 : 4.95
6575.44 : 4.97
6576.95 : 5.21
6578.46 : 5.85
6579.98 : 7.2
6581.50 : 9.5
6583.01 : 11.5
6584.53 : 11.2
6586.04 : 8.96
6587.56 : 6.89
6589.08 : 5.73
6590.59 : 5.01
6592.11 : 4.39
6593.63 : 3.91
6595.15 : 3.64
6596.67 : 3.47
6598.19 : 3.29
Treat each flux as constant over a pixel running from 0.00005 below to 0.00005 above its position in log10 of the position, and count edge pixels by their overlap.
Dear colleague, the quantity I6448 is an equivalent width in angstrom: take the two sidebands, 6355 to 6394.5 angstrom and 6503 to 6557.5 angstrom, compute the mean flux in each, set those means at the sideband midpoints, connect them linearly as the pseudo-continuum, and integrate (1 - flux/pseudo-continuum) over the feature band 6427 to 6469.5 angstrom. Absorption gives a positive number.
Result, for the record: 6.0 angstrom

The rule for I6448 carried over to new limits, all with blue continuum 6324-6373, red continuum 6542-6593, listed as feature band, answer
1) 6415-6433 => 5.8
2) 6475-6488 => 6.1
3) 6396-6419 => 7.0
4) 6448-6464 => 6.6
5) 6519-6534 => 7.7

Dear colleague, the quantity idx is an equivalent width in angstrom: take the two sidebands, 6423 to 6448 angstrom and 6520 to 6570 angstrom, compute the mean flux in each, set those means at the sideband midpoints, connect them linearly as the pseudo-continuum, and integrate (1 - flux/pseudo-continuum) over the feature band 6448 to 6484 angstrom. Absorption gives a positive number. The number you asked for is 7.2 angstrom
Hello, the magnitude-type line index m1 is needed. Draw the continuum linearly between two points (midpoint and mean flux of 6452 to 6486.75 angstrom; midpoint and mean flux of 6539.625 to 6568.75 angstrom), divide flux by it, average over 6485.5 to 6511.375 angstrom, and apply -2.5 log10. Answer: 0.44 mag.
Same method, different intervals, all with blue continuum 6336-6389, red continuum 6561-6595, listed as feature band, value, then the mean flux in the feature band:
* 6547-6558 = 0.18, 5.82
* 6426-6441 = 0.44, 2.96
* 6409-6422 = 0.38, 2.87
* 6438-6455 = 0.49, 2.97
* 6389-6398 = 0.22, 2.94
